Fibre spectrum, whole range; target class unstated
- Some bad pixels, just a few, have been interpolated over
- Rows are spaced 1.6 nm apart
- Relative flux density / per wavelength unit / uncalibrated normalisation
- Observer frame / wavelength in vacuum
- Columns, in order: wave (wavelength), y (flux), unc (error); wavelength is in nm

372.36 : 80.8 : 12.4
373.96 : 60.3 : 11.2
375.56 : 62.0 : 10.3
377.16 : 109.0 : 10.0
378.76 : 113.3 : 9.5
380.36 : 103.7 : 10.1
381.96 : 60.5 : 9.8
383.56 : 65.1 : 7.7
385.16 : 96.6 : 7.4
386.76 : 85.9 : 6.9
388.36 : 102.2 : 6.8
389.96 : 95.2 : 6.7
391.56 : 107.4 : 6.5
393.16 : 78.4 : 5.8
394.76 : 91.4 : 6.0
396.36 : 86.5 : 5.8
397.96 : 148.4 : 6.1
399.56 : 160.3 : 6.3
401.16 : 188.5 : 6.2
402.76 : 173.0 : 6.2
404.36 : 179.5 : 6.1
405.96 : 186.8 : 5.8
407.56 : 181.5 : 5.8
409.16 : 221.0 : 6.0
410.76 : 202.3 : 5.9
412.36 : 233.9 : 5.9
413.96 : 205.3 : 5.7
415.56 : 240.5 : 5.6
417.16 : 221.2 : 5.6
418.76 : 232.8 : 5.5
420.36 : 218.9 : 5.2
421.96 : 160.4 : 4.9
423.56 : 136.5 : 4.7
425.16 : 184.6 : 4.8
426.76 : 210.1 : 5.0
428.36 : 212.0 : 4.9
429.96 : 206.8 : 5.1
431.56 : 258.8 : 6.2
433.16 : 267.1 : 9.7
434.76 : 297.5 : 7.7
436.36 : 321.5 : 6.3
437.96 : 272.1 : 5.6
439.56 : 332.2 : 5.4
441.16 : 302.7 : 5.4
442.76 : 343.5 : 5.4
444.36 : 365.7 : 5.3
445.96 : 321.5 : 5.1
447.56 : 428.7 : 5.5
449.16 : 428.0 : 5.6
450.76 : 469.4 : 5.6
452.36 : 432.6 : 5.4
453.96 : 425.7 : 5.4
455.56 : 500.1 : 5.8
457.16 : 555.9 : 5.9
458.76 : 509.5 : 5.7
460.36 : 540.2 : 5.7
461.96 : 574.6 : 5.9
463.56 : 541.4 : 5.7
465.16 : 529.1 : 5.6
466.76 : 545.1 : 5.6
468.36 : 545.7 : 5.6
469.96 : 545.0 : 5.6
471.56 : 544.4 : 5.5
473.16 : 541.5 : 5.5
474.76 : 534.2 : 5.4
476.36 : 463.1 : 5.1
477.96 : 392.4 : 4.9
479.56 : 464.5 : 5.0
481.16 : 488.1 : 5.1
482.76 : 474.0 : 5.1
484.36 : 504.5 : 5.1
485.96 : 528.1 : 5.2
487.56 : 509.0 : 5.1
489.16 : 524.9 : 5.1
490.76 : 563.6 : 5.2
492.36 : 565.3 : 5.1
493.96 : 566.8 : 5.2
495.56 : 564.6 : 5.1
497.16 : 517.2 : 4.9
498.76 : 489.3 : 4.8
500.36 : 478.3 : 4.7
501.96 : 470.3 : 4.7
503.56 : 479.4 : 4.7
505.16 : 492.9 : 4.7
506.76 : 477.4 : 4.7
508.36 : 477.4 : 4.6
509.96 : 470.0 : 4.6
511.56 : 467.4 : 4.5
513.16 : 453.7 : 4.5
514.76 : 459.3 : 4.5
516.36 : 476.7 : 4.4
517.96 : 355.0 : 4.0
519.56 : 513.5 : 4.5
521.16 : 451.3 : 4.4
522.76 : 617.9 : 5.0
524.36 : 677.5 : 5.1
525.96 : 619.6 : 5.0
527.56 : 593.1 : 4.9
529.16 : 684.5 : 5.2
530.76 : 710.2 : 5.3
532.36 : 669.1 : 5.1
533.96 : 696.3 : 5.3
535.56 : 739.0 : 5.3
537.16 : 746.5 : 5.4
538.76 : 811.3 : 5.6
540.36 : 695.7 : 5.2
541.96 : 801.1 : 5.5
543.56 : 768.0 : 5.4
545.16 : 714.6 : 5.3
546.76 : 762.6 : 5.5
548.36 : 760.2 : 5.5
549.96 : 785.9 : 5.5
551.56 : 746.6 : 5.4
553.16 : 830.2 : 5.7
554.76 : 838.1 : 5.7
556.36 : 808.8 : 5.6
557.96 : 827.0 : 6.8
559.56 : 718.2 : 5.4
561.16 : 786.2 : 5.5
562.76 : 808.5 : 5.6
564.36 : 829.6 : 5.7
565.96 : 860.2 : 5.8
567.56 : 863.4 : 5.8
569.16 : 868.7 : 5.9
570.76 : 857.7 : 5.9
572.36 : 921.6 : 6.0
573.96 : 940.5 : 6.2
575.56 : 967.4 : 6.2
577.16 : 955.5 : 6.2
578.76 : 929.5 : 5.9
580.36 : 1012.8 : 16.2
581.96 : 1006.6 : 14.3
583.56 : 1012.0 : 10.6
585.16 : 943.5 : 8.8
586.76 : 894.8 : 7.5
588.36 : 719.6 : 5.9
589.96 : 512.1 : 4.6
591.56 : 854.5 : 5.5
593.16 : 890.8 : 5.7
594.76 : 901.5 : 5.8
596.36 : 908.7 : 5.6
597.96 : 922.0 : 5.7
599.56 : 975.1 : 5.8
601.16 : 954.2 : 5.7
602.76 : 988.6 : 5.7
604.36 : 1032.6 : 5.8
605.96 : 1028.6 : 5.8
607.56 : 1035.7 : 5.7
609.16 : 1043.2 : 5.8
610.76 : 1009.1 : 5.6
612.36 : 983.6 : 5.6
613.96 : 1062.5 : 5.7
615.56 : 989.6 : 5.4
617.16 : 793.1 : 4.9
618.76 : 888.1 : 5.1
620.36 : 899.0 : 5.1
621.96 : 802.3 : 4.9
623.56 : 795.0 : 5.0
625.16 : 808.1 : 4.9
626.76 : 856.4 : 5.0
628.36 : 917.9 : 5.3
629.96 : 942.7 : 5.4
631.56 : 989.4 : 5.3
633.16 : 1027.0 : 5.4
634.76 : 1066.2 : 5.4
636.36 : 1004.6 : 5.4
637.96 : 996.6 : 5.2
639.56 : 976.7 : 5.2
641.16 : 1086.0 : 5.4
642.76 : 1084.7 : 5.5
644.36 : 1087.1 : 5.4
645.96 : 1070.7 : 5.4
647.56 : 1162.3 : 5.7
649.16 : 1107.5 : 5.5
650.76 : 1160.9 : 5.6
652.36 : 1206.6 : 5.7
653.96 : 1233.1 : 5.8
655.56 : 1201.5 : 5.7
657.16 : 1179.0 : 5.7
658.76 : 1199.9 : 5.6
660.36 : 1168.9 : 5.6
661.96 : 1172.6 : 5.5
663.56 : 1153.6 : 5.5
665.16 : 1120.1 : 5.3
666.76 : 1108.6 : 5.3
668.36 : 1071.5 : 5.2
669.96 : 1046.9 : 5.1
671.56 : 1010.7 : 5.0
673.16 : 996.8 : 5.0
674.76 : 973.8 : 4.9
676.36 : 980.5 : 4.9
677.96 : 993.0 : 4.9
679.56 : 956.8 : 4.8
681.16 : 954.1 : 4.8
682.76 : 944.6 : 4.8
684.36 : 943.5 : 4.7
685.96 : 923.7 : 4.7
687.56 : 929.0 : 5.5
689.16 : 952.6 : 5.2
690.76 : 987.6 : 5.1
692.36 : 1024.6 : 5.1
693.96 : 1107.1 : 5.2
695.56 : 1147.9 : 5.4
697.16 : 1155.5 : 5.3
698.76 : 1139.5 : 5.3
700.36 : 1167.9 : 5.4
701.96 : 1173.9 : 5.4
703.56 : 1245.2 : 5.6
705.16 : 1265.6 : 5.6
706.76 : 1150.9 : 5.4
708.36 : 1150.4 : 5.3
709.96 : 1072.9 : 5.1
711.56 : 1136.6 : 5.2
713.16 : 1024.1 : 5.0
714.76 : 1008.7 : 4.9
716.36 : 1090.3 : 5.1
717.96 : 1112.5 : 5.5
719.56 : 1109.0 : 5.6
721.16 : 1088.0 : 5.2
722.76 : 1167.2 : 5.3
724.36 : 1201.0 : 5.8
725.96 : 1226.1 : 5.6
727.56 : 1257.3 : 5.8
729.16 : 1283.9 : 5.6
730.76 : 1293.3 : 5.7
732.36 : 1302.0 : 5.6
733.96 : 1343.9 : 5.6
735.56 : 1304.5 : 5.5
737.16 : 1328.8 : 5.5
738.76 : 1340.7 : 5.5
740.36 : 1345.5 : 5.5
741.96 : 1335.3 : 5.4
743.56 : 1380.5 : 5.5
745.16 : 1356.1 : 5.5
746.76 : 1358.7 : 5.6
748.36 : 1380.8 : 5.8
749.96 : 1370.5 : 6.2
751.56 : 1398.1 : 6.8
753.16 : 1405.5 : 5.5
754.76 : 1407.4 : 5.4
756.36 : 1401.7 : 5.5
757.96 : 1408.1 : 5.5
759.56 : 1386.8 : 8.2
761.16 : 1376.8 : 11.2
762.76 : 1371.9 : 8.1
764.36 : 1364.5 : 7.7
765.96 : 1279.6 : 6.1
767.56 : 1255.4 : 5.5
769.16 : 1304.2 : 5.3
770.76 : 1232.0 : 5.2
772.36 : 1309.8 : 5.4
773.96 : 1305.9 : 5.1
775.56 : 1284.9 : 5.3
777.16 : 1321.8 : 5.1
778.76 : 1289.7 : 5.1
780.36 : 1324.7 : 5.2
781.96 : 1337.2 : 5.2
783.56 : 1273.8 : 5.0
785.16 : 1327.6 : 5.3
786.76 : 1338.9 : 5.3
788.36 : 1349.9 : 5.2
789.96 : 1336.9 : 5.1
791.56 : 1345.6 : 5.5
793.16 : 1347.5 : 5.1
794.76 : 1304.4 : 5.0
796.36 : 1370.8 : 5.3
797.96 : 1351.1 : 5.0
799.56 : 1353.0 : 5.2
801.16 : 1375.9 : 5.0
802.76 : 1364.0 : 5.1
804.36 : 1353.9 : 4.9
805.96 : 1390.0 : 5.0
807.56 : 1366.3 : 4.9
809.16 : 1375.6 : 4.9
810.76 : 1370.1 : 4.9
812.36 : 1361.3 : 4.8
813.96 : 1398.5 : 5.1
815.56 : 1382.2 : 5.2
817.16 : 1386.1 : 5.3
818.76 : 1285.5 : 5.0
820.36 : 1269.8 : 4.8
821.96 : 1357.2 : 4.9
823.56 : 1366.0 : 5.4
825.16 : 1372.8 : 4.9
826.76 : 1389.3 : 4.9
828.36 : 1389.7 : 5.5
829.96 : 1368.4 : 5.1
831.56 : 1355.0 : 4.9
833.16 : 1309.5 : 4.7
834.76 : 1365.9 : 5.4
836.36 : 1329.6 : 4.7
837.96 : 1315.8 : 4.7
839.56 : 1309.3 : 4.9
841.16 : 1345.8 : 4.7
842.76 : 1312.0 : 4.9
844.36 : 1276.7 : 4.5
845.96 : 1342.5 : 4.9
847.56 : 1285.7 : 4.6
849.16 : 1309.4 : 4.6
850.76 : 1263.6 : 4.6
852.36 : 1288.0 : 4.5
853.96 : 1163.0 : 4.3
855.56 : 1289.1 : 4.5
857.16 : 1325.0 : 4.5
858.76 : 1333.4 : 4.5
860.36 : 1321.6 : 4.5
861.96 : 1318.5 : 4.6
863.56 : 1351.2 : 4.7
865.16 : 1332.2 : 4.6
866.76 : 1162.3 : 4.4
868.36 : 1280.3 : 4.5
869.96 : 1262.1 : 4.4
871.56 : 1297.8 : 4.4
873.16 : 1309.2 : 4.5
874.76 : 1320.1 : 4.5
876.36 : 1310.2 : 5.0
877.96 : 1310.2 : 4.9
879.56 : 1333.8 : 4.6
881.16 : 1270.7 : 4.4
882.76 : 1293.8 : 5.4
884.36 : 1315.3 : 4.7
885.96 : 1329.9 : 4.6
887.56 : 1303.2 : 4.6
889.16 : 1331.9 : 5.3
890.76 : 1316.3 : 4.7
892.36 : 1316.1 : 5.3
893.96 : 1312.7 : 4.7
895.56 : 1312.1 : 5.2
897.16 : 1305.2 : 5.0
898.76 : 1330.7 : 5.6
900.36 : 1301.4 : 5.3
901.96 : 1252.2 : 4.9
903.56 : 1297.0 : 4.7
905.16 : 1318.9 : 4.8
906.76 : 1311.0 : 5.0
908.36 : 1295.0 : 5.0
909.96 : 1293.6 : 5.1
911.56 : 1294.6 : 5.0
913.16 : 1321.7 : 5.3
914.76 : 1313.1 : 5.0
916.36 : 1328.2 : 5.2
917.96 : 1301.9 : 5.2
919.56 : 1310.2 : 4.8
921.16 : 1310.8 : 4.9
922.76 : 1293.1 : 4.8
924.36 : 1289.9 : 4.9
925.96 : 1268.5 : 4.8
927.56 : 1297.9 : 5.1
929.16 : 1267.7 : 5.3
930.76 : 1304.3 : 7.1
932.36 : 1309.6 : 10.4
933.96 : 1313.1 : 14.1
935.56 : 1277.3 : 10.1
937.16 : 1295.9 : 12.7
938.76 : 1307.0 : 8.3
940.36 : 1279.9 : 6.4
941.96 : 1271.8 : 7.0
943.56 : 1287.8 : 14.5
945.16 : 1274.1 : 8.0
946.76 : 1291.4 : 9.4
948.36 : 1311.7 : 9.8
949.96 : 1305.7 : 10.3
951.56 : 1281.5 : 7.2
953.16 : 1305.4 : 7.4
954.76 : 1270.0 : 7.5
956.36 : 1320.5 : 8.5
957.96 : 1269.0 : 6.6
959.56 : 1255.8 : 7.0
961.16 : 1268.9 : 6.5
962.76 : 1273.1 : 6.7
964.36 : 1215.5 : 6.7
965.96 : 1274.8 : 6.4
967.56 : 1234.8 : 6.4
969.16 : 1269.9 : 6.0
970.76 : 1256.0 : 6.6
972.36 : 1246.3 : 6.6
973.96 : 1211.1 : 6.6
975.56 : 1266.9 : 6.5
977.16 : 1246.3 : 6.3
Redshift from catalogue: 0.000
